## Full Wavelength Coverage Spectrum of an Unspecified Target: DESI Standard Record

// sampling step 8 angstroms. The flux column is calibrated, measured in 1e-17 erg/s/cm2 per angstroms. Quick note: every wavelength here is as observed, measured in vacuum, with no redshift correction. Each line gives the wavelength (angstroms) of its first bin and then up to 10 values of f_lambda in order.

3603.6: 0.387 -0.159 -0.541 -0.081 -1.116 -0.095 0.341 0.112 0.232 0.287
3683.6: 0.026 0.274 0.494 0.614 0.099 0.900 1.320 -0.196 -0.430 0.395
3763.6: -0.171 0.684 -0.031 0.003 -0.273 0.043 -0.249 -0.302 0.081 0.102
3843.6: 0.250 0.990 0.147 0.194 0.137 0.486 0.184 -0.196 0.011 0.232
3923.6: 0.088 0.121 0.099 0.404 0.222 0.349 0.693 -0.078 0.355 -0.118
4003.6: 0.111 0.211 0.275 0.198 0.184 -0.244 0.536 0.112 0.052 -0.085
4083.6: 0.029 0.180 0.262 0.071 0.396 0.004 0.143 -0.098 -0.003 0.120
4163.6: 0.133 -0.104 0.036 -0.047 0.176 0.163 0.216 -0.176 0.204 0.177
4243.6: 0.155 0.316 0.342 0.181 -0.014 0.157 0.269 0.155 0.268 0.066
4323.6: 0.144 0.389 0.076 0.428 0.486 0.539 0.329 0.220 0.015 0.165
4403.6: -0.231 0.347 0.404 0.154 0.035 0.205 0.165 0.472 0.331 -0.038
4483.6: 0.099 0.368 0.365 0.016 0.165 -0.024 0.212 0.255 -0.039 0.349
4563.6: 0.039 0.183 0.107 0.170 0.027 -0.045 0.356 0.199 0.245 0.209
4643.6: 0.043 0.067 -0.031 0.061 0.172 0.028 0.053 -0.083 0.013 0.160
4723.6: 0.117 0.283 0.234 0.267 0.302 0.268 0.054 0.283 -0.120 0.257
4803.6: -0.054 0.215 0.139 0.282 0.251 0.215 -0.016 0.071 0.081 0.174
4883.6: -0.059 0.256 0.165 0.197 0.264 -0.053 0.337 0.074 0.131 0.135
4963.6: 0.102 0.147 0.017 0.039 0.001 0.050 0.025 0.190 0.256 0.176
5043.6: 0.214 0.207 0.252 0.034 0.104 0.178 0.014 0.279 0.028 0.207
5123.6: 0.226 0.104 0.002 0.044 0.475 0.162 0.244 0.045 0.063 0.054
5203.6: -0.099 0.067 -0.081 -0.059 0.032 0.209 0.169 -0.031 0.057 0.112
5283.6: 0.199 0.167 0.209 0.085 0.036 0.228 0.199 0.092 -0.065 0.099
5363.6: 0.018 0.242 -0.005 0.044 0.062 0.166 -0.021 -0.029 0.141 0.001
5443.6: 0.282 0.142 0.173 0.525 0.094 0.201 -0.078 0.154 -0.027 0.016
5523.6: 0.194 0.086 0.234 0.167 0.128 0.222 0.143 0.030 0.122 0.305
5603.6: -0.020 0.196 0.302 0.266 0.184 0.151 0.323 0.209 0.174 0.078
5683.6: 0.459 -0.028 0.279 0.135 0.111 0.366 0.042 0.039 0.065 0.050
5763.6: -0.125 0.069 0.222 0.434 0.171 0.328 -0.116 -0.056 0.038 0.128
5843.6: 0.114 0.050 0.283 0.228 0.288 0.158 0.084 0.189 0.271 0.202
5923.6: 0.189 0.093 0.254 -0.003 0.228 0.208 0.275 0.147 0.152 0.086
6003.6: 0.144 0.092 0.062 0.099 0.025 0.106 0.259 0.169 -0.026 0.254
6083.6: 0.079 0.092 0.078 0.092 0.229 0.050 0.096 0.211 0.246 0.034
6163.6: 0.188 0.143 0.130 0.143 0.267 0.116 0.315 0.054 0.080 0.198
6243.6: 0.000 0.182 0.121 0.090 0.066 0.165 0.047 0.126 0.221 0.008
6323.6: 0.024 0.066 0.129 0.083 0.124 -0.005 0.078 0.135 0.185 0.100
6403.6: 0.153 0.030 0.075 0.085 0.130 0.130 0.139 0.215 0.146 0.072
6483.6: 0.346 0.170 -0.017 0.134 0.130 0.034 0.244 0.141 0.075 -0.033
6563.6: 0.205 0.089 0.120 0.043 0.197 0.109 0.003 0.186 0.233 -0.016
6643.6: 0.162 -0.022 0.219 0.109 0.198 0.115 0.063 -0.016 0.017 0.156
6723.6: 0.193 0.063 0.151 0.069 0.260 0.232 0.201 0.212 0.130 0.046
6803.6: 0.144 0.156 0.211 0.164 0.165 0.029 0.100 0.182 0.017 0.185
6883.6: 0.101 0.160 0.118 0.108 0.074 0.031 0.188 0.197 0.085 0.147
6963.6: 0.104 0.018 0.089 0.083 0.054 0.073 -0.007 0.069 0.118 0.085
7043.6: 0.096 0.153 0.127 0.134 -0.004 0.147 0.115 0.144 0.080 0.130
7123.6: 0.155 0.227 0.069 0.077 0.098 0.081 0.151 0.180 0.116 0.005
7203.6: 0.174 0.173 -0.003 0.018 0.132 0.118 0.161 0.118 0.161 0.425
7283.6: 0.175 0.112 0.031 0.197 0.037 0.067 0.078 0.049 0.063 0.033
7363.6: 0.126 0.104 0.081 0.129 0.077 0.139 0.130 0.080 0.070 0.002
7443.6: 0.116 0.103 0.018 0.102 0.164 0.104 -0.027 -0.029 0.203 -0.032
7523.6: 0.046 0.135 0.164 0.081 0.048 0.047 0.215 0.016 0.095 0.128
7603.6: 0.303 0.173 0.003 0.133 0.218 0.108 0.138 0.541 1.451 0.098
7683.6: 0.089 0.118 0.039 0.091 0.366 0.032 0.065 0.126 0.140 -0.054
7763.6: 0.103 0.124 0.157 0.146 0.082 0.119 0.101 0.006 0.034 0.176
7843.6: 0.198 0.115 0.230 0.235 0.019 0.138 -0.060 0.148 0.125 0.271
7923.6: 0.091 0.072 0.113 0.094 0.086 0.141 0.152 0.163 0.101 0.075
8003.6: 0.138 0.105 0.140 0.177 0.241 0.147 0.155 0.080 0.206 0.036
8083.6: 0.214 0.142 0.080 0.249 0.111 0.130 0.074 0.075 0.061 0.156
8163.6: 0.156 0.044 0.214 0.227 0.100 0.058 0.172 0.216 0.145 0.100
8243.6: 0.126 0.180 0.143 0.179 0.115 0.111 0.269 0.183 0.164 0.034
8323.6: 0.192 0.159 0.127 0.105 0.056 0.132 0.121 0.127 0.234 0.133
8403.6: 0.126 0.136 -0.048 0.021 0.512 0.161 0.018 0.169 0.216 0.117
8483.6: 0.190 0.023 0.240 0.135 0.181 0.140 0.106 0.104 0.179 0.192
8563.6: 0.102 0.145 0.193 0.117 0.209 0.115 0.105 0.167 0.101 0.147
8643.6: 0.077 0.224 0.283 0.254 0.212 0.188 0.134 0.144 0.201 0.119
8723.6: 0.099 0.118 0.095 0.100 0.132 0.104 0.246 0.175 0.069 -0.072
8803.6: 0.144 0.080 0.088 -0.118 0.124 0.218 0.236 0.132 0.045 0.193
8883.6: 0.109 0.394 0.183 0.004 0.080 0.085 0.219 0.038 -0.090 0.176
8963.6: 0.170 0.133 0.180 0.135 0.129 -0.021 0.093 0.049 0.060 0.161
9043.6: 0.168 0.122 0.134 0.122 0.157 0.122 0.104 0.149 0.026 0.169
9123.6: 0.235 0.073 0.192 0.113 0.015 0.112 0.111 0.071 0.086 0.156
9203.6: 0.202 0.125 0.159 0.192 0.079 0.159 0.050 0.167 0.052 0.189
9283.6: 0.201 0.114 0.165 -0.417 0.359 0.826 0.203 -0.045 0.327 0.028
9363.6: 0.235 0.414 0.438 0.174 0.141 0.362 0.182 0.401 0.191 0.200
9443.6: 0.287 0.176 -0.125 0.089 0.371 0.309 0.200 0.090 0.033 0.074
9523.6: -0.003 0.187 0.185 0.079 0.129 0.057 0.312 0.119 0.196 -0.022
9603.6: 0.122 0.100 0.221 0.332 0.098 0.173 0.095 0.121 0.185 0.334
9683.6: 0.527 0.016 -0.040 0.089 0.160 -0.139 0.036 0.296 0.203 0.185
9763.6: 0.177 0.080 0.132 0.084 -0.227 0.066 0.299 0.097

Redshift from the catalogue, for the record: 1.056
